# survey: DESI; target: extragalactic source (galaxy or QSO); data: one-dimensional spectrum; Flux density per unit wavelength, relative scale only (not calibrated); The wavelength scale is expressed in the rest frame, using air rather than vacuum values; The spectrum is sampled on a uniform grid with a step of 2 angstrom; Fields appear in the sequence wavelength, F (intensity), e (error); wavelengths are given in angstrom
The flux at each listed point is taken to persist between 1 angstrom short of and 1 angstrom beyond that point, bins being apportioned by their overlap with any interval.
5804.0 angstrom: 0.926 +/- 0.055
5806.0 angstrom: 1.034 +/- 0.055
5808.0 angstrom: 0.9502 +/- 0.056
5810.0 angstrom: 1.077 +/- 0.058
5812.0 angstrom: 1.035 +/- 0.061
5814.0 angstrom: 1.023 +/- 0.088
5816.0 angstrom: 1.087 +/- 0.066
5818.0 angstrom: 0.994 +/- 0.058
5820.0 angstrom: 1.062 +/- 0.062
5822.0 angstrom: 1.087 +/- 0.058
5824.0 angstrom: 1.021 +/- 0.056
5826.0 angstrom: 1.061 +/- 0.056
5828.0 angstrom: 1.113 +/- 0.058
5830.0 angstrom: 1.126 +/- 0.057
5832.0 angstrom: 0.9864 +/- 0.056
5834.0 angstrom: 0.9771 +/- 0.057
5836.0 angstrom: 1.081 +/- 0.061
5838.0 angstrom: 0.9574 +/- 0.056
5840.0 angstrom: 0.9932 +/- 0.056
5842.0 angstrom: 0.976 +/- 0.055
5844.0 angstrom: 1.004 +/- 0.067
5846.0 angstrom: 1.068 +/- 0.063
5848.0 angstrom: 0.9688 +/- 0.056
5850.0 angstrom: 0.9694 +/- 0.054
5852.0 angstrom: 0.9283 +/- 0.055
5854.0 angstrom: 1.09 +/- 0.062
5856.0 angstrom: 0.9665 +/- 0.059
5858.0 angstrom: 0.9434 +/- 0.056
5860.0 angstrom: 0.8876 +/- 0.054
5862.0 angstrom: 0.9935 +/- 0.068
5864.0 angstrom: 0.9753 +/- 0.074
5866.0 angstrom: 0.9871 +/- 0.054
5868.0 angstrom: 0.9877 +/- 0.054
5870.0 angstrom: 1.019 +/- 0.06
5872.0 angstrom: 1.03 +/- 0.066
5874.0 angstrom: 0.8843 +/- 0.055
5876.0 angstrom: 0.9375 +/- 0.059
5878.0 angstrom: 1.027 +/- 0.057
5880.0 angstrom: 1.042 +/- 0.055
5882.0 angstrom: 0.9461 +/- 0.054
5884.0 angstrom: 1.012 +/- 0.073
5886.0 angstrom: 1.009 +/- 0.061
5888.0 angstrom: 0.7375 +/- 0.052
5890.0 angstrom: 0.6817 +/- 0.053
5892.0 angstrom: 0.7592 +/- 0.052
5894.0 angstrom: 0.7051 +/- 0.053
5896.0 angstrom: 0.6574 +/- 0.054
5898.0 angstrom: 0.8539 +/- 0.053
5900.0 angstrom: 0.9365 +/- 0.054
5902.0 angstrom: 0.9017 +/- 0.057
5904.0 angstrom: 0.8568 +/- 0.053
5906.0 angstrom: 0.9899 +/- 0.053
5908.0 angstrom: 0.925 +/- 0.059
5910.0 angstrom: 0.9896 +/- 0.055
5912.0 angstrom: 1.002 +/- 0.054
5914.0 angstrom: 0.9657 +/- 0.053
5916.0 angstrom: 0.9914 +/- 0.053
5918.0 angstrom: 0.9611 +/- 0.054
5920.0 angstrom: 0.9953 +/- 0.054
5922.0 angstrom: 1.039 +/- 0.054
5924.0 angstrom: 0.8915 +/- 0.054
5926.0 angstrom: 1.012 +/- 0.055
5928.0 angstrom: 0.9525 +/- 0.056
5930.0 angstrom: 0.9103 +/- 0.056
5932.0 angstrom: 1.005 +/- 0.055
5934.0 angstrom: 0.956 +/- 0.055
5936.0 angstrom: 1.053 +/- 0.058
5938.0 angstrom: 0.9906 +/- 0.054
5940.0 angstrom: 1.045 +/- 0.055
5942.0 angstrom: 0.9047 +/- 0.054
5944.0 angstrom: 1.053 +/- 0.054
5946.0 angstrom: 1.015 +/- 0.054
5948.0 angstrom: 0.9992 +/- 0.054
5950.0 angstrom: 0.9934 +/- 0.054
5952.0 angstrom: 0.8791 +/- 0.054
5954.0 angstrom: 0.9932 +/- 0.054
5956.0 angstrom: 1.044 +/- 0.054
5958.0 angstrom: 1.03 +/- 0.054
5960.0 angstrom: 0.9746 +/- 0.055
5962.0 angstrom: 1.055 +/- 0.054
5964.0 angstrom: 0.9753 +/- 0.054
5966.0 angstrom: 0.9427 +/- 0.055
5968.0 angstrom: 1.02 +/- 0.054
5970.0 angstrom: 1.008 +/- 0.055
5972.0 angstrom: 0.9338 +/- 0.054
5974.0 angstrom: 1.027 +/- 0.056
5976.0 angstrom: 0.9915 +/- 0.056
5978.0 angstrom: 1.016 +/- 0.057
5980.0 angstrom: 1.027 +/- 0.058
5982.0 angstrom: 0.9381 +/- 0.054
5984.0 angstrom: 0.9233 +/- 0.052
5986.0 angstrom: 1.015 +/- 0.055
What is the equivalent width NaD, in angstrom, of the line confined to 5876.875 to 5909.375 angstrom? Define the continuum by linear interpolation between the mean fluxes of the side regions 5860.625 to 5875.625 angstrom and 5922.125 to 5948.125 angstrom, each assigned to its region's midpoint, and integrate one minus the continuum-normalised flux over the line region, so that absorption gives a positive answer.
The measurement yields 3.4 angstrom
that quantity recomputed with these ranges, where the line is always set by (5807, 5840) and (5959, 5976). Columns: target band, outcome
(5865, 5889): 1.2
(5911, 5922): 0.2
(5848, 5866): 1.0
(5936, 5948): -0.1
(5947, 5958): 0.1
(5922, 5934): 0.5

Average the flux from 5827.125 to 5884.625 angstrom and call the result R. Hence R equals 0.995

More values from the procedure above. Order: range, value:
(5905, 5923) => 0.984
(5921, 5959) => 0.988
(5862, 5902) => 0.907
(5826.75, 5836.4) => 1.06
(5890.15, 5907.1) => 0.826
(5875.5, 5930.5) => 0.917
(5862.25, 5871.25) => 0.993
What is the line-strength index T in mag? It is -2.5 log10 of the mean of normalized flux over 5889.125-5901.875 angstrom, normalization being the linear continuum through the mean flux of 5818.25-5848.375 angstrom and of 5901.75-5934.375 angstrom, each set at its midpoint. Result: 0.25 mag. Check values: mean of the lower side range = 1.03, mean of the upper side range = 0.963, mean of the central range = 0.776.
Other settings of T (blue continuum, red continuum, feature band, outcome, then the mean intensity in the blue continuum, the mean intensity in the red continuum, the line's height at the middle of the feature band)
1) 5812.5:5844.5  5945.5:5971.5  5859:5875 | 0.057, 1.03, 0.993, 1.02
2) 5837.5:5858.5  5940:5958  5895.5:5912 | 0.101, 0.99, 0.991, 0.99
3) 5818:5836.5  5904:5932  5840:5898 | 0.089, 1.05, 0.968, 1.01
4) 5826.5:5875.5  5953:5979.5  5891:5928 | 0.096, 0.996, 1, 0.999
